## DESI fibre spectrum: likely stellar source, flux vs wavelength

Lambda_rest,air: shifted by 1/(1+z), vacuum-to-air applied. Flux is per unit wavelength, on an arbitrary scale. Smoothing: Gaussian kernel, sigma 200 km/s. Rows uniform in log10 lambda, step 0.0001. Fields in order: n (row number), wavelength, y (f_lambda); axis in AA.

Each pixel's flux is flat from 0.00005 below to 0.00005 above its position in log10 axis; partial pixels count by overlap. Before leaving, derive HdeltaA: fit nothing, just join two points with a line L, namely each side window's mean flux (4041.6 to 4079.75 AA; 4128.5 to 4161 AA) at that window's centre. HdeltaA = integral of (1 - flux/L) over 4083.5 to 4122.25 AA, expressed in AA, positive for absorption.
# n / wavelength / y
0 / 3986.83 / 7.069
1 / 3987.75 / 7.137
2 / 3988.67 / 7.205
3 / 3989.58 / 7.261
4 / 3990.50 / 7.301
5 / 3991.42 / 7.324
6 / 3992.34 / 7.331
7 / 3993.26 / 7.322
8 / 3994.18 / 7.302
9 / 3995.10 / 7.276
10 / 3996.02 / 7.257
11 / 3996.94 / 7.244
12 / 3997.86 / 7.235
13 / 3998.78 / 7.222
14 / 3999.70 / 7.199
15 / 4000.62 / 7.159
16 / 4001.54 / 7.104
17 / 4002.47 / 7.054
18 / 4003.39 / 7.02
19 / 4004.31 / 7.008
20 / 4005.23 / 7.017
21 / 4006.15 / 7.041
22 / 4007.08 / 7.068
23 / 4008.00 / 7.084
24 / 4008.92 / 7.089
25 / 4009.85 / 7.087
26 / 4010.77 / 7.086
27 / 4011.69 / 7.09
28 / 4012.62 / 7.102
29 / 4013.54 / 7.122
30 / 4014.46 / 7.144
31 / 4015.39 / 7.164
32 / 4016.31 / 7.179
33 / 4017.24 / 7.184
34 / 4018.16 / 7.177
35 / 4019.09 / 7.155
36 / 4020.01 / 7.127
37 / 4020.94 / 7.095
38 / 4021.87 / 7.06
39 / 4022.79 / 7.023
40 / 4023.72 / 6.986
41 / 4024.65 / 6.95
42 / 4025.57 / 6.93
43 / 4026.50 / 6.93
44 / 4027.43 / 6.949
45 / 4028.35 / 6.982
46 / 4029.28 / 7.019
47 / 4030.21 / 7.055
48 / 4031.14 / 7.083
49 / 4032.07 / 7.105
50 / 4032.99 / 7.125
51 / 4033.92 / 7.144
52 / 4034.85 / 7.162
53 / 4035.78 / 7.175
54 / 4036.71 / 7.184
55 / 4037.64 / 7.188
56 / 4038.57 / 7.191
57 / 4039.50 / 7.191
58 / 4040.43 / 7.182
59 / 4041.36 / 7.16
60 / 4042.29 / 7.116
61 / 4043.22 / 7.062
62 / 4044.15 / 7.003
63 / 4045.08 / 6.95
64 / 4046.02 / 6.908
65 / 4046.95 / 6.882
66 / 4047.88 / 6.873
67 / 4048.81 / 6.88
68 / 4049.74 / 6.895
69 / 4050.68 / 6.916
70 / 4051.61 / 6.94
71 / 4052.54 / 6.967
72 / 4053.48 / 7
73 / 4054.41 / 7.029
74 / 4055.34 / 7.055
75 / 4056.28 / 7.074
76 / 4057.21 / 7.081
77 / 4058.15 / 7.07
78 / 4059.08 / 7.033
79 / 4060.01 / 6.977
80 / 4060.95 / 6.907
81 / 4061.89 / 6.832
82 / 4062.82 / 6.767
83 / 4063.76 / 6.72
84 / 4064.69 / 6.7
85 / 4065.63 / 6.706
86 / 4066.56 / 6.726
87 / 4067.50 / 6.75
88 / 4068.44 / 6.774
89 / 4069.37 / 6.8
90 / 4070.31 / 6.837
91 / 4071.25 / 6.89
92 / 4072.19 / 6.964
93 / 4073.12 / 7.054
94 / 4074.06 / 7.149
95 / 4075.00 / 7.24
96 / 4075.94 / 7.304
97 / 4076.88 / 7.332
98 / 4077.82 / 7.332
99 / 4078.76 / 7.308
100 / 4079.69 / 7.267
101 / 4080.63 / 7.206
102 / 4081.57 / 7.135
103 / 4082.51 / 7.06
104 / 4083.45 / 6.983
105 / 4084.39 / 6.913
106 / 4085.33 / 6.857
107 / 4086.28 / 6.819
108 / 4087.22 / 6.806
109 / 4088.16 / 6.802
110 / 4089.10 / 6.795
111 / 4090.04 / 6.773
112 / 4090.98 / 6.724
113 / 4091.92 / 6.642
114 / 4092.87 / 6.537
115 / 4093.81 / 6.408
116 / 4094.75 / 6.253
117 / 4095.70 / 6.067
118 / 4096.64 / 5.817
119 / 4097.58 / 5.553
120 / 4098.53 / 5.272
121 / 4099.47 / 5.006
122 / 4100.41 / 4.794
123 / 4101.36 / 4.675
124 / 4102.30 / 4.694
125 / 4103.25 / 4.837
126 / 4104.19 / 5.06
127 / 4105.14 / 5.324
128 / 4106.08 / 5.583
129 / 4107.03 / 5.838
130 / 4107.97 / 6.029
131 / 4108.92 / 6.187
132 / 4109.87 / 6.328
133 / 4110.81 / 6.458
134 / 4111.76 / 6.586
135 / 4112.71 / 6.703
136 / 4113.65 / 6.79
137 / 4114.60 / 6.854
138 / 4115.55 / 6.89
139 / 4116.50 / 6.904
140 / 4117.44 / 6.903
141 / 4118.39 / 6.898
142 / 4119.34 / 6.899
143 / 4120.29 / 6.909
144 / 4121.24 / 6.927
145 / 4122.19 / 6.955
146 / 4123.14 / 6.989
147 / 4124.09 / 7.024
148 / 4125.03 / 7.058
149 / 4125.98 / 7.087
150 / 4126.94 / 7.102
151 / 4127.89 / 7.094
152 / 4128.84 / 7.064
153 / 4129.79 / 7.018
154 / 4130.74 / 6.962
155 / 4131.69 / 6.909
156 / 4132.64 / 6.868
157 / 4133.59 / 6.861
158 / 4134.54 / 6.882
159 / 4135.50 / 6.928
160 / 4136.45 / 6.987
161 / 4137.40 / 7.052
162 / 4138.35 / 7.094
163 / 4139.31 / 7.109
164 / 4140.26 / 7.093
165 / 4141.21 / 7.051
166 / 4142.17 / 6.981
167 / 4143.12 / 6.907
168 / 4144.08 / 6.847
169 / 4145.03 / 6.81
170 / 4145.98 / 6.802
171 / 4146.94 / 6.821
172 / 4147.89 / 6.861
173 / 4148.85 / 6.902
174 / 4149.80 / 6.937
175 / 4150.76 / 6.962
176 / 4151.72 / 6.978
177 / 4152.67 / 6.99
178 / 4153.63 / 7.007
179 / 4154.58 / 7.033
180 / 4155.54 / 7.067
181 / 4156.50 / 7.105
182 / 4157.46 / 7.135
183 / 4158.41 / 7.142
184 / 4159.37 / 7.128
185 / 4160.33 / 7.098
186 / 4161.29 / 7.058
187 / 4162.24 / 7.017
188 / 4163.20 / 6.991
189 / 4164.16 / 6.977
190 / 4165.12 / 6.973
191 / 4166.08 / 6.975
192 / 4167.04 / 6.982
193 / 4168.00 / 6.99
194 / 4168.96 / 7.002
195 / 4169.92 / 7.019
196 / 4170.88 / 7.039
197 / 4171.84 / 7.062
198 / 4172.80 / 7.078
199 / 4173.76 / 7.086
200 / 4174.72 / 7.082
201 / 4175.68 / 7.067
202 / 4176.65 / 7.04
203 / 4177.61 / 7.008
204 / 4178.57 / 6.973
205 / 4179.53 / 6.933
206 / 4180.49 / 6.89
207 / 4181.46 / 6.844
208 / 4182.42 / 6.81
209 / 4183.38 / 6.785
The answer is 4.1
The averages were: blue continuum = 6.98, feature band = 6.25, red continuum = 6.98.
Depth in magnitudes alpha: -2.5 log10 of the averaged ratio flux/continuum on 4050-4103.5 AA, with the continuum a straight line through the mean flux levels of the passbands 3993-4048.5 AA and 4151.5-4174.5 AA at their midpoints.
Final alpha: 0.07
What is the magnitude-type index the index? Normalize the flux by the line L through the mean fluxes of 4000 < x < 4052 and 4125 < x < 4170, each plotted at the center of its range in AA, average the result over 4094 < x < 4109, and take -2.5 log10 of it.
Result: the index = 0.28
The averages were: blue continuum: 7.06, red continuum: 6.99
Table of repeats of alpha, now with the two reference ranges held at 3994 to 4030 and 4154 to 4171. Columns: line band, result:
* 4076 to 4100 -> 0.07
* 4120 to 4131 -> 0.01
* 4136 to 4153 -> 0.01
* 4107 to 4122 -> 0.06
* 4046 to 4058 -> 0.02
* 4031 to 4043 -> -0.01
